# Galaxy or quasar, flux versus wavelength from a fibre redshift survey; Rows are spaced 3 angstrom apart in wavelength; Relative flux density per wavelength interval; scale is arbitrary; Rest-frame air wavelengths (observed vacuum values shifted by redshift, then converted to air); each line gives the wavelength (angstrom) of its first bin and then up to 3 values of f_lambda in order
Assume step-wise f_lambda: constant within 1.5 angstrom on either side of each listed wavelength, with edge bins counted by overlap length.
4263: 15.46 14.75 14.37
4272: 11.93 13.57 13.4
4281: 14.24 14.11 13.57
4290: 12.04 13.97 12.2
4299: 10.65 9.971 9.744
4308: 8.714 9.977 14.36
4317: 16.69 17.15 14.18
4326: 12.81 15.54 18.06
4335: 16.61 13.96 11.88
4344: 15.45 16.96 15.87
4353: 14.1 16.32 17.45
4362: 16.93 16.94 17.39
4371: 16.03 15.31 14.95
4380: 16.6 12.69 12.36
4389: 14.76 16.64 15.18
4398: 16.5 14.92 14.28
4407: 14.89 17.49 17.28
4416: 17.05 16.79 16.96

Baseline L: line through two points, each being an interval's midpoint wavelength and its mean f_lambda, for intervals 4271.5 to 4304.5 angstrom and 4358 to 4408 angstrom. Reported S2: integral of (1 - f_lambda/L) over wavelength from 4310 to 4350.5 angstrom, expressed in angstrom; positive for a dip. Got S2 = -3.2 angstrom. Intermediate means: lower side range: 12.6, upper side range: 15.5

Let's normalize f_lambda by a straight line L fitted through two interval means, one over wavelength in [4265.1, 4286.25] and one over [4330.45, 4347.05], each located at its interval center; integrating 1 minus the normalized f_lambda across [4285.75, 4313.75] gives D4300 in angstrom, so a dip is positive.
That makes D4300 5.9 angstrom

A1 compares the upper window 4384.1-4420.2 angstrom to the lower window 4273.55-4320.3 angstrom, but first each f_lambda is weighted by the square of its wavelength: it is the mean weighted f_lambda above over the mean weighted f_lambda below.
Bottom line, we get 1.3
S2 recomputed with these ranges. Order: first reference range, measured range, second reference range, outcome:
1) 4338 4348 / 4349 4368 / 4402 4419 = -1.84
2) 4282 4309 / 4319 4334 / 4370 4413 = -3.07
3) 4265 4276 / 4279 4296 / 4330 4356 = 0.69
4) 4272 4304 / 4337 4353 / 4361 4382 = 0.34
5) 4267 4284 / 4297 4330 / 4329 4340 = 5.42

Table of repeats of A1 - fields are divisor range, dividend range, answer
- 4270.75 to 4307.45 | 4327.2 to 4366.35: 1.32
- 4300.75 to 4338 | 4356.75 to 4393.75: 1.17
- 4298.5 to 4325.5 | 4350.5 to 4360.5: 1.30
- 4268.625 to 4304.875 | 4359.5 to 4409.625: 1.28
